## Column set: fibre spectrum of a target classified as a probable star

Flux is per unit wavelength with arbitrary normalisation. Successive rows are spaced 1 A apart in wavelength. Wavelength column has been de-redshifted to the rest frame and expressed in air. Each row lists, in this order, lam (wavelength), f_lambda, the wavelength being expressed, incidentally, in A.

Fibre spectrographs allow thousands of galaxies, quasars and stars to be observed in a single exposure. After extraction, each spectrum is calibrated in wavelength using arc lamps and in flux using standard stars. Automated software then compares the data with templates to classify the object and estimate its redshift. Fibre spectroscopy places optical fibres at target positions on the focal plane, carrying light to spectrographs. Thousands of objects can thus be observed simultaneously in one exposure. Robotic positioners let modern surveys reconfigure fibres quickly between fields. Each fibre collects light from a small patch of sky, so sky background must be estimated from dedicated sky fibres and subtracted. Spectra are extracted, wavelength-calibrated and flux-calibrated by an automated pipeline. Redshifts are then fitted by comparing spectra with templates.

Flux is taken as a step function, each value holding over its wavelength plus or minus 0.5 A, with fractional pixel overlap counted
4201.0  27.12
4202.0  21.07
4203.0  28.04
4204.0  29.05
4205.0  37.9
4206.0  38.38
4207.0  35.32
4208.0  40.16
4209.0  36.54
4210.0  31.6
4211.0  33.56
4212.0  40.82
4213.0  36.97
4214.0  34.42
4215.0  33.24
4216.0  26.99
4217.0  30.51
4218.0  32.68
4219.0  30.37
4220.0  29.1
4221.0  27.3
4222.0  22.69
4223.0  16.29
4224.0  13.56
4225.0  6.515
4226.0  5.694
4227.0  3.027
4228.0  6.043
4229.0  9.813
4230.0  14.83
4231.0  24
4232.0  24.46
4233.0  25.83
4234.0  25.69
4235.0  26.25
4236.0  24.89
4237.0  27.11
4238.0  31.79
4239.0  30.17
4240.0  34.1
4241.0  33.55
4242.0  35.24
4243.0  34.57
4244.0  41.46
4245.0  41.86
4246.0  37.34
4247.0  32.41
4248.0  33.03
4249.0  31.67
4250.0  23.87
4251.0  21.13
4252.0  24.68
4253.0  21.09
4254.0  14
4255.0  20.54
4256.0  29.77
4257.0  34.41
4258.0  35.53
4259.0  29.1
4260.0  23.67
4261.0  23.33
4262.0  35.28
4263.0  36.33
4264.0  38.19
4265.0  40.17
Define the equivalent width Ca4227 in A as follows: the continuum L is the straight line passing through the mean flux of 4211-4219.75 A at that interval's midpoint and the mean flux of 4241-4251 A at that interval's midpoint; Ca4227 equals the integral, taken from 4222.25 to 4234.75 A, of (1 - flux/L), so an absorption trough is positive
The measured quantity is 6.89 A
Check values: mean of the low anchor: 33.1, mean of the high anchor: 33.9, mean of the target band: 15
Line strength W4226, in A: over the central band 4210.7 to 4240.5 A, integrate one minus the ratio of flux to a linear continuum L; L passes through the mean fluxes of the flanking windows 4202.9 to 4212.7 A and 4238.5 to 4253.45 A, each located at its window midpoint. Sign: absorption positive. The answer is 8.4 A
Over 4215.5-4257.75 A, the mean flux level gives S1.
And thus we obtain 25.3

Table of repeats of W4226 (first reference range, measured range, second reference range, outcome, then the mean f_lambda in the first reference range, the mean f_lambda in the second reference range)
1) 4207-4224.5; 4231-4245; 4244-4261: -0.6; 30.5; 28.6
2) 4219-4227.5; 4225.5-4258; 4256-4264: -2.3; 16.4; 31.5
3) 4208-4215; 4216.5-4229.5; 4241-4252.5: 6.3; 35.8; 32.5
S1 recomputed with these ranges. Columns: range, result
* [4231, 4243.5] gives 29.3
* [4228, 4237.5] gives 21.7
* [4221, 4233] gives 14.5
